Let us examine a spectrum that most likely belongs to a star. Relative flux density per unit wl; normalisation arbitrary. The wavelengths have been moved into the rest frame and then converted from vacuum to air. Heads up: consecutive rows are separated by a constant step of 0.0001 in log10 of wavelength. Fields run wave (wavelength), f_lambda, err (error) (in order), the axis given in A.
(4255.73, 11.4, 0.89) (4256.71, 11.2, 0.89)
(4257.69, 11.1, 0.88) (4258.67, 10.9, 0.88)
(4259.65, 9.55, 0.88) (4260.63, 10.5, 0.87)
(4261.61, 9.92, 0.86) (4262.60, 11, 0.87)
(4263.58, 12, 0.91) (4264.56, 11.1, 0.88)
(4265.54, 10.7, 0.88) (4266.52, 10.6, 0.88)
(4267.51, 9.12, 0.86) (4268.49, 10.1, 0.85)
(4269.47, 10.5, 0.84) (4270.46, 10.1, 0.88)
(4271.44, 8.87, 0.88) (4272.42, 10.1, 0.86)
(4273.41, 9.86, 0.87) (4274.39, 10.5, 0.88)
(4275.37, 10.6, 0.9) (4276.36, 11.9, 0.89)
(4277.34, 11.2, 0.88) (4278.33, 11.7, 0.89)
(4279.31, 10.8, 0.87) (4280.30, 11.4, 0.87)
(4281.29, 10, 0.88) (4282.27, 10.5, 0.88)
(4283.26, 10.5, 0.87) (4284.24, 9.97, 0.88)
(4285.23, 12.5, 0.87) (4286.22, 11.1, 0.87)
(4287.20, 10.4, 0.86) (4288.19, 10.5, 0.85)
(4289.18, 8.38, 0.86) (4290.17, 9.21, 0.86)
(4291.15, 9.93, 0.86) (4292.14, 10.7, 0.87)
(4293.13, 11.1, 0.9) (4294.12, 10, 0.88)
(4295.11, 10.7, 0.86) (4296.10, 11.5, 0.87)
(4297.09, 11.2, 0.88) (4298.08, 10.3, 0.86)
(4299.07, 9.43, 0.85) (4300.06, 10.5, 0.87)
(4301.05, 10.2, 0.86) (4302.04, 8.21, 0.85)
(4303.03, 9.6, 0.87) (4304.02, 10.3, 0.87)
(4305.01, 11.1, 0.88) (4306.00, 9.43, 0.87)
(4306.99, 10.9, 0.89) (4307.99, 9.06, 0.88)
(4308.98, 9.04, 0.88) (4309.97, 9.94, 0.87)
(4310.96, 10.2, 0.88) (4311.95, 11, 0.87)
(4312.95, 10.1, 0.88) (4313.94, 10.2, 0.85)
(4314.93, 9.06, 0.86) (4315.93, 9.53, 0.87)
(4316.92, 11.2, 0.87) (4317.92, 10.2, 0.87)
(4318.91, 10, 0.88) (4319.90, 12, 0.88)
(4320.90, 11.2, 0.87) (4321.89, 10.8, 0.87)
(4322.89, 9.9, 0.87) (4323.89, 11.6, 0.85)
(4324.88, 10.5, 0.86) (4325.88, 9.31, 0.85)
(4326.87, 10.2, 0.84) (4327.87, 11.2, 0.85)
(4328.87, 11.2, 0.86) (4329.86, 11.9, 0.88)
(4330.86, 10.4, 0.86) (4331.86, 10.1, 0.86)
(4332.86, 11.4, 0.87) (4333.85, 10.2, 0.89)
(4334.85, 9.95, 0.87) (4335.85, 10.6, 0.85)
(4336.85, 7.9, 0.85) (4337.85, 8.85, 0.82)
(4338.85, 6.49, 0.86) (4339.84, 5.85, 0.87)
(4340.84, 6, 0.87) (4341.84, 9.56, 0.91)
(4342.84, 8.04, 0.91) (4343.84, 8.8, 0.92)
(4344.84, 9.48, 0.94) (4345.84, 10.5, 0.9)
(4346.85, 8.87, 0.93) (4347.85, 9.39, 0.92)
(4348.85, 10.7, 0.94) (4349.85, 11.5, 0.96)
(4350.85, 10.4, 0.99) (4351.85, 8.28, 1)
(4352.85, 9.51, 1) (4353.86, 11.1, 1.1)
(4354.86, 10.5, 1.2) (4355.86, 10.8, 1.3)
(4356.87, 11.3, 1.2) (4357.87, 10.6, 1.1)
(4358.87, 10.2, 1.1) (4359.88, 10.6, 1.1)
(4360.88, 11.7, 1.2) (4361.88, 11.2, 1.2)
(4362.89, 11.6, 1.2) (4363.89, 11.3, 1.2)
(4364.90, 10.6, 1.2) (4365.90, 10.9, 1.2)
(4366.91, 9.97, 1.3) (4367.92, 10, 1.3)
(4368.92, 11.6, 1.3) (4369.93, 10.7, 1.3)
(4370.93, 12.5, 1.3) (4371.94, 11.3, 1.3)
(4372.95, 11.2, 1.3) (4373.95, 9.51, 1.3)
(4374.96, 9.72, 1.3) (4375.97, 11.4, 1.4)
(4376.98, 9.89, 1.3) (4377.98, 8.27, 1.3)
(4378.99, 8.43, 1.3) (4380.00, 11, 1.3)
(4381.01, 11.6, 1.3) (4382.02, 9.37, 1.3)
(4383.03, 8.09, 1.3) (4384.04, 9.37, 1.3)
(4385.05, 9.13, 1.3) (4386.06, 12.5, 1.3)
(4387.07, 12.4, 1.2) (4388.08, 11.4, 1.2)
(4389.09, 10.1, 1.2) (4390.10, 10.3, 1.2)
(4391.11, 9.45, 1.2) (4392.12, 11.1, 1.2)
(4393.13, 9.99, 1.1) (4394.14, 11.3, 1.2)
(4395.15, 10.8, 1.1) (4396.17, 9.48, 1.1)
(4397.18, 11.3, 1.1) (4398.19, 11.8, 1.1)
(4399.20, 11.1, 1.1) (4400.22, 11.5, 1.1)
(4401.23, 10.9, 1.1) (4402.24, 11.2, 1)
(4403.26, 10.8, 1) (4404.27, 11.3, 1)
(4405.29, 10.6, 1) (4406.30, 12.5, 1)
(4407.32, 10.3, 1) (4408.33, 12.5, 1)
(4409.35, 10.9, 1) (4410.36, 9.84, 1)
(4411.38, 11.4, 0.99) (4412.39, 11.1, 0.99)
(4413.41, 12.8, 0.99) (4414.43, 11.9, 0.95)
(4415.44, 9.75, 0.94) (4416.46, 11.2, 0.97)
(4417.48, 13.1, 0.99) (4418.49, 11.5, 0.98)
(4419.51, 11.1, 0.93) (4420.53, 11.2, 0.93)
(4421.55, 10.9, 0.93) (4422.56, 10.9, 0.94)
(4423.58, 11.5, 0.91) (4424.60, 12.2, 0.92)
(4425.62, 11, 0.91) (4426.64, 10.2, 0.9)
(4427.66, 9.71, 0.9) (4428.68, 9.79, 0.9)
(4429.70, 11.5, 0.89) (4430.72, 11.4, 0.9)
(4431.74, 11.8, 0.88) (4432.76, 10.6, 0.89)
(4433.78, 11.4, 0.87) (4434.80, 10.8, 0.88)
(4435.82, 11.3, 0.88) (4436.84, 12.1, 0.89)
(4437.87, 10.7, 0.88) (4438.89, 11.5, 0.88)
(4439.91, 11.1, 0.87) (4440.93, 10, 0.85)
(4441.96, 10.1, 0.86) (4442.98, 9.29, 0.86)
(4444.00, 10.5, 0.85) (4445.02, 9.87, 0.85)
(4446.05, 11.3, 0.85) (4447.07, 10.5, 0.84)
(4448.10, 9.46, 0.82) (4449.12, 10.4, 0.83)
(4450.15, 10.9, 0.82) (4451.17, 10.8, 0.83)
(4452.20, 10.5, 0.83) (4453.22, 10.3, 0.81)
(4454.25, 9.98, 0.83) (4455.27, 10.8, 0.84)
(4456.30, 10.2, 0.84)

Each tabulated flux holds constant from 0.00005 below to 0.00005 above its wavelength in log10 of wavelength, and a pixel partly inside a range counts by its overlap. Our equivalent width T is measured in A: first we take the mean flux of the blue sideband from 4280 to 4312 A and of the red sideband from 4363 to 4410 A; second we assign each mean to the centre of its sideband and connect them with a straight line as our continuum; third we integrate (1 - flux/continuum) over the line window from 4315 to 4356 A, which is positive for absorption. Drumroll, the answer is 2.2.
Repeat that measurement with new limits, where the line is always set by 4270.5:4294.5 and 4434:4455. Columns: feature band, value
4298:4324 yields 0.8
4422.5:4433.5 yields -0.4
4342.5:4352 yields 0.8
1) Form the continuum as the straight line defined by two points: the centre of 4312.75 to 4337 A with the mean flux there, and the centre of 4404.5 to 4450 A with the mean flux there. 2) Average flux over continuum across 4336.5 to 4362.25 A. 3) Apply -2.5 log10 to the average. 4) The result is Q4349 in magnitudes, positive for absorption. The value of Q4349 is 0.11 mag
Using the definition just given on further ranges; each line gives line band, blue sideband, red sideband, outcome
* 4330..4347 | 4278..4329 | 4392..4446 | 0.167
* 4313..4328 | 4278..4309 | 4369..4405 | -0.003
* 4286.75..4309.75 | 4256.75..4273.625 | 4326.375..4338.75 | 0.024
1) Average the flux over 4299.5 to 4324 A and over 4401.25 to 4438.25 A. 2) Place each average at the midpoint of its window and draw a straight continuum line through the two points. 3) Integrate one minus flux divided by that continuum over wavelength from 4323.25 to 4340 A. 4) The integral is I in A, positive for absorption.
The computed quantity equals 0.7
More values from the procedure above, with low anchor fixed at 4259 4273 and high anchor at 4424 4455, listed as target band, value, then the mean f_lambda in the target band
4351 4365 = -0.2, 10.7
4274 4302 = -0.6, 10.6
